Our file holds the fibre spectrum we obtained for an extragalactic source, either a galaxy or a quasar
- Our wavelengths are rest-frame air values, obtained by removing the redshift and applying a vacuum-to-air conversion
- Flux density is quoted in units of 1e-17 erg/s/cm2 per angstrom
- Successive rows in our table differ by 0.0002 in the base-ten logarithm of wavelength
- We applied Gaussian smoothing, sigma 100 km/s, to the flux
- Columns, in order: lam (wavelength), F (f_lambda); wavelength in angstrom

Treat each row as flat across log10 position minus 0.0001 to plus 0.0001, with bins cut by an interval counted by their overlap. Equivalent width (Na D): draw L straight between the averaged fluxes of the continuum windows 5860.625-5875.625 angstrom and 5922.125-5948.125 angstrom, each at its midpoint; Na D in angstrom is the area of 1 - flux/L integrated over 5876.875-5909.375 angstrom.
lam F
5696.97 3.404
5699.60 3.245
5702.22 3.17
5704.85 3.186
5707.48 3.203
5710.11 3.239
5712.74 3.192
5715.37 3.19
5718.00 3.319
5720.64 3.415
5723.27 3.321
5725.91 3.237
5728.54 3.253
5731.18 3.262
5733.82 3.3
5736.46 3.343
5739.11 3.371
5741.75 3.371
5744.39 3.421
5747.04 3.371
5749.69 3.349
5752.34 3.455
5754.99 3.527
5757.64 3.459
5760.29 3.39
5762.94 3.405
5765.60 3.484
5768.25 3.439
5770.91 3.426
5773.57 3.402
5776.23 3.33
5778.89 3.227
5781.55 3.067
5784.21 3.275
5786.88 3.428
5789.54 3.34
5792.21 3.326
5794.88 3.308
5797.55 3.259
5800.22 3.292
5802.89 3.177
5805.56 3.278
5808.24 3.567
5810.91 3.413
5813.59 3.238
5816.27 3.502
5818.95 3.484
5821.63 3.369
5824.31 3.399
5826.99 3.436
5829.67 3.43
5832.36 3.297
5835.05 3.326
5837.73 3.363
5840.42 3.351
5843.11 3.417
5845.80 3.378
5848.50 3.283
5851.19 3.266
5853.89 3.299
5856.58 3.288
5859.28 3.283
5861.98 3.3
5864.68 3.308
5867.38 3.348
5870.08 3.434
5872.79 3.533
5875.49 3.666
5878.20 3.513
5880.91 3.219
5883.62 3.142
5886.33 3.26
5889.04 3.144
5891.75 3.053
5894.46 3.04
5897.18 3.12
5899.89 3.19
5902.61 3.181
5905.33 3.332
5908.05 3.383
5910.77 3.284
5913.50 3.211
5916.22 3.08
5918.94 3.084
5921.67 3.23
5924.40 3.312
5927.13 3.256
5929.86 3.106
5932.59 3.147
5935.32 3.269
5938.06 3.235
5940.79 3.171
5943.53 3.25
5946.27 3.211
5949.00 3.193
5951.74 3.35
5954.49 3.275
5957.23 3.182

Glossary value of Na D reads 1.22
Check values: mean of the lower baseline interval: 3.41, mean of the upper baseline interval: 3.22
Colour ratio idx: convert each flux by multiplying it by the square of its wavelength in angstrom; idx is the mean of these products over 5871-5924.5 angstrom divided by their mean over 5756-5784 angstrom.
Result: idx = 1.01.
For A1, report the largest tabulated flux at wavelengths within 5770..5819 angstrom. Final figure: 3.567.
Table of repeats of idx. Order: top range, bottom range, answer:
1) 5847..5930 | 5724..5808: 1.02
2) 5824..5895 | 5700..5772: 1.04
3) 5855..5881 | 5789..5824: 1.04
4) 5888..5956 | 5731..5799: 1.01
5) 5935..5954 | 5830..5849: 1.00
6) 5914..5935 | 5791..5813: 1.00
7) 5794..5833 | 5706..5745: 1.05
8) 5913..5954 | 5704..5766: 1.03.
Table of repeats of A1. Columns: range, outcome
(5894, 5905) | 3.19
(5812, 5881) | 3.666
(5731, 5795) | 3.527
